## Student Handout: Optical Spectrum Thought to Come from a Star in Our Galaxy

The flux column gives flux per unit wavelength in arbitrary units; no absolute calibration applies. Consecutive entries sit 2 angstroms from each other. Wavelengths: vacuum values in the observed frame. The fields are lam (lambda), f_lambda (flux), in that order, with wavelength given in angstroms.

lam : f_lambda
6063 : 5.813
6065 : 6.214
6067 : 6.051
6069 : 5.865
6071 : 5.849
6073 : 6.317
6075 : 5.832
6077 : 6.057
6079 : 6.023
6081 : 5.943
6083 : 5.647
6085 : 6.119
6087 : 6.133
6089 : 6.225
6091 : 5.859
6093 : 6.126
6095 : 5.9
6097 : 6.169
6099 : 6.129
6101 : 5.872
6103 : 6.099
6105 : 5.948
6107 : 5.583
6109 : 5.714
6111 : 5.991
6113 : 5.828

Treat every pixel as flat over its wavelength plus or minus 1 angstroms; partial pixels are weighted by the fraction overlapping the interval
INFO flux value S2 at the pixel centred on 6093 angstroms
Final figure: 6.126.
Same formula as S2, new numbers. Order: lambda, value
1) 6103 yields 6.099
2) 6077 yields 6.057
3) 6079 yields 6.023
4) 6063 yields 5.813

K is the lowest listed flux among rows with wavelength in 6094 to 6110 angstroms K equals 5.583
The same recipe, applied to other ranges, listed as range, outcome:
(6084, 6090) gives 6.119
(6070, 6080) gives 5.832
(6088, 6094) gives 5.859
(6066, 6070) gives 5.865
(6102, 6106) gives 5.948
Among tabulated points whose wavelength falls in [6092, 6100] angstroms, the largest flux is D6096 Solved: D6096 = 6.169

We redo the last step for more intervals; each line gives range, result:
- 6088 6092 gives 6.225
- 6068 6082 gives 6.317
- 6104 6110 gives 5.948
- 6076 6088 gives 6.133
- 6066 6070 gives 6.051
